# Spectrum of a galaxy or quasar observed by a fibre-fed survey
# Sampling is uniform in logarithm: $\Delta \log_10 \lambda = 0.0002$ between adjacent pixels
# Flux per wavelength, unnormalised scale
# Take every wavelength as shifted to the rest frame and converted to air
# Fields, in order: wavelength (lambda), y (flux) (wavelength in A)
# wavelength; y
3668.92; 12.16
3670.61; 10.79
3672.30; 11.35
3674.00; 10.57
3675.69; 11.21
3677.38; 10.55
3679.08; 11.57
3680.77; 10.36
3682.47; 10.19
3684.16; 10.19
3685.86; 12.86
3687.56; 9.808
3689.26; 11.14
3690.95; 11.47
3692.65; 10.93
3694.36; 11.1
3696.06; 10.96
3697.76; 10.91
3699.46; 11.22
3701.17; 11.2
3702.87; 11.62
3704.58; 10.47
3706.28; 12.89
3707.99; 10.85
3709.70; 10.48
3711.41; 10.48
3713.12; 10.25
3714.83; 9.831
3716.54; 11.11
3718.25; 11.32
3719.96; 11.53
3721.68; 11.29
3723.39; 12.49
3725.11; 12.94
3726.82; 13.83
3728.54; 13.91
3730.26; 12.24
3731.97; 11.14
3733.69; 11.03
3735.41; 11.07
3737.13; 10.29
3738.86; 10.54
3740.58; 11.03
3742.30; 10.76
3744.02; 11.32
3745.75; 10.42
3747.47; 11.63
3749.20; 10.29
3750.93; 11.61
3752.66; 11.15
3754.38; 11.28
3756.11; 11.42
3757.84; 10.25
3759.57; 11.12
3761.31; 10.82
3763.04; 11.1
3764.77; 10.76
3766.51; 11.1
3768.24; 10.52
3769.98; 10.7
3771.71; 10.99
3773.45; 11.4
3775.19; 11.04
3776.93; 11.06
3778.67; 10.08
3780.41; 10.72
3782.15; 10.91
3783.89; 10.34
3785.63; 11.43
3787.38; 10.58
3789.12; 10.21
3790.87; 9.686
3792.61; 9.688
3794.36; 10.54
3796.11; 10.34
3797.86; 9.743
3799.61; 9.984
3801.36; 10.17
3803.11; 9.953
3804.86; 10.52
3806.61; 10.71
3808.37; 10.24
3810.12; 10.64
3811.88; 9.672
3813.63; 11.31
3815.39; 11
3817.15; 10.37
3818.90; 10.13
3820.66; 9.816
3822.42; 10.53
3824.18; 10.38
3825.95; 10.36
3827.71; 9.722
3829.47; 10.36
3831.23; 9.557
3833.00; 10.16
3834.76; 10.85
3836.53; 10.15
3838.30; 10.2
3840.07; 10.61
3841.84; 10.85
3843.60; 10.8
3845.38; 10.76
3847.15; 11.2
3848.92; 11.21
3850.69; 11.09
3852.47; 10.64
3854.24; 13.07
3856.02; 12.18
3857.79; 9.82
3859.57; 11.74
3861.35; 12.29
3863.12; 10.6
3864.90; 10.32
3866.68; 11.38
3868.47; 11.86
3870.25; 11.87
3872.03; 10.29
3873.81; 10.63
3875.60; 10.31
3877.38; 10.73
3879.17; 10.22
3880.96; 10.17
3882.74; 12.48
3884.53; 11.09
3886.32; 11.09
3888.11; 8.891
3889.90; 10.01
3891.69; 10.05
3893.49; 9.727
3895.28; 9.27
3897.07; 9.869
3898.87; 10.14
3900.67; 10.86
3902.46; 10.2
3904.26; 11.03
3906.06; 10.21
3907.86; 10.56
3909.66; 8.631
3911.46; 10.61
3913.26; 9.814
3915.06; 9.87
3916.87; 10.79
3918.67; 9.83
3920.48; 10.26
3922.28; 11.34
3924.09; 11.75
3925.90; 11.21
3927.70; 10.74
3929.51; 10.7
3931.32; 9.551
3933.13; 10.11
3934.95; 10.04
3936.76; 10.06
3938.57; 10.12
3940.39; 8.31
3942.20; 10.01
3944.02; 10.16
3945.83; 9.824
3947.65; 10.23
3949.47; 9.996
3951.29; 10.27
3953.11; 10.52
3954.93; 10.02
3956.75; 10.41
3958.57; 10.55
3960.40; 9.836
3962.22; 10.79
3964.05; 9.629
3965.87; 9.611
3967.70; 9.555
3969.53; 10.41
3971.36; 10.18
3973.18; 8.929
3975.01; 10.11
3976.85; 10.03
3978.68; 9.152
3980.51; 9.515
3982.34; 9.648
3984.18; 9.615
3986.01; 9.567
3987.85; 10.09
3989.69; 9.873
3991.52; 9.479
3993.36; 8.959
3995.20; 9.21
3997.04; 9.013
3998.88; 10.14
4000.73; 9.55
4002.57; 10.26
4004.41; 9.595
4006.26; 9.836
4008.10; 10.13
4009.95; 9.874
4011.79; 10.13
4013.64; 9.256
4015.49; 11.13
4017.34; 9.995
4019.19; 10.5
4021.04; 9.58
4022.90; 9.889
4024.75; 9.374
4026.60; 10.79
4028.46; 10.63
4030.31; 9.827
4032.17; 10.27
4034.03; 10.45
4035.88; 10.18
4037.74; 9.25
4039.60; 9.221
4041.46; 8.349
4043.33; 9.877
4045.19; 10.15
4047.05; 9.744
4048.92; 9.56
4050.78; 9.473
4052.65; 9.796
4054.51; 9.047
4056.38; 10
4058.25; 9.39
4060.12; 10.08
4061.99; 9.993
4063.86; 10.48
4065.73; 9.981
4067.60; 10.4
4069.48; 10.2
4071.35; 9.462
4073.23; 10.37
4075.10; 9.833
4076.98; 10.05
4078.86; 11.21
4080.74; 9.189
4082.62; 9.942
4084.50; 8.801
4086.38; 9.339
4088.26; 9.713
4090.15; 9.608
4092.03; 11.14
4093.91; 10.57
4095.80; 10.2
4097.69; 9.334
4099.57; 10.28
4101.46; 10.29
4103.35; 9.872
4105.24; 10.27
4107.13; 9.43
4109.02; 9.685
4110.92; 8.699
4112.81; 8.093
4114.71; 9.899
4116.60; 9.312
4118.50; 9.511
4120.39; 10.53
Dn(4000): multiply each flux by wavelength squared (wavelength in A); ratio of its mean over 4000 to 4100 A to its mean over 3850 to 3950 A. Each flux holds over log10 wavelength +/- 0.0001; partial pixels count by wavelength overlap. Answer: 1.0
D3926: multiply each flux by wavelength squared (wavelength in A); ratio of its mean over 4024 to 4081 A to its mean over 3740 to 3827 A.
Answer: 1.07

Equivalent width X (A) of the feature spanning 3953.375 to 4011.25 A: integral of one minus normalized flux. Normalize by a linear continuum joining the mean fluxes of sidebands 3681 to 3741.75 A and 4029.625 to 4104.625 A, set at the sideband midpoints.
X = 2.3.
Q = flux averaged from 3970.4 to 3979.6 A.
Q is 9.69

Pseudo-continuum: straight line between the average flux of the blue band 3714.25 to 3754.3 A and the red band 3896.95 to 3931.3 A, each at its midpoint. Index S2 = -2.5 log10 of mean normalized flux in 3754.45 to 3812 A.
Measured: 0.06 mag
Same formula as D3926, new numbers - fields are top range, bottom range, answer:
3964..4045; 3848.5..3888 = 0.95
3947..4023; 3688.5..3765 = 1.01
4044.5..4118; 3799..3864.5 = 1.05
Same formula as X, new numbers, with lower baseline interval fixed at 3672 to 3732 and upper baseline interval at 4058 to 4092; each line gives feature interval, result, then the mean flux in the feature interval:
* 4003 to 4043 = 0.80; 9.92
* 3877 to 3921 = 1.35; 10.2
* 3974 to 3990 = 0.85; 9.72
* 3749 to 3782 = 0.39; 10.9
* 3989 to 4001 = 0.91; 9.45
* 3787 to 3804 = 1.36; 10.1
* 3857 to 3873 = -0.66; 11.1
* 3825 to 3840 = 0.86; 10.2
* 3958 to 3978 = 0.73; 9.94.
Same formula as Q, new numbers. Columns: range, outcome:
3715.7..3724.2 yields 11.5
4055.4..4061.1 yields 9.81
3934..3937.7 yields 10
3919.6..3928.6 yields 11.1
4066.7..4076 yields 10.1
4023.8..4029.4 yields 10.3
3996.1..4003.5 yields 9.74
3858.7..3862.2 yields 12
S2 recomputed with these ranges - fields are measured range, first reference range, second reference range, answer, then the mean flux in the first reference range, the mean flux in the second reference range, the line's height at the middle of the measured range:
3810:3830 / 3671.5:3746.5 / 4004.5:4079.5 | 0.04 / 11.2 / 9.93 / 10.8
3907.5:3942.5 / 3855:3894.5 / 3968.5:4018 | 0.02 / 10.8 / 9.76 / 10.4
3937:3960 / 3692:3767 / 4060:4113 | 0.04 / 11.2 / 9.9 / 10.4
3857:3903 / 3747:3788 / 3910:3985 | -0.02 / 10.9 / 10.1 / 10.4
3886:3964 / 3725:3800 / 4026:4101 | 0.02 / 11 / 9.9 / 10.4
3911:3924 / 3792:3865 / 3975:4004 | -0.04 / 10.6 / 9.62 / 10.1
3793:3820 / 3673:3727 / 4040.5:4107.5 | 0.05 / 11.1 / 9.88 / 10.8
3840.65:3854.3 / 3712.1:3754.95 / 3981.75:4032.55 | -0.03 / 11.4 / 9.86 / 10.7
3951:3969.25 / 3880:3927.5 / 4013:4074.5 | 0.01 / 10.4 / 9.9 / 10.2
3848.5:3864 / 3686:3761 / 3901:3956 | -0.08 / 11.2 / 10.2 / 10.6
